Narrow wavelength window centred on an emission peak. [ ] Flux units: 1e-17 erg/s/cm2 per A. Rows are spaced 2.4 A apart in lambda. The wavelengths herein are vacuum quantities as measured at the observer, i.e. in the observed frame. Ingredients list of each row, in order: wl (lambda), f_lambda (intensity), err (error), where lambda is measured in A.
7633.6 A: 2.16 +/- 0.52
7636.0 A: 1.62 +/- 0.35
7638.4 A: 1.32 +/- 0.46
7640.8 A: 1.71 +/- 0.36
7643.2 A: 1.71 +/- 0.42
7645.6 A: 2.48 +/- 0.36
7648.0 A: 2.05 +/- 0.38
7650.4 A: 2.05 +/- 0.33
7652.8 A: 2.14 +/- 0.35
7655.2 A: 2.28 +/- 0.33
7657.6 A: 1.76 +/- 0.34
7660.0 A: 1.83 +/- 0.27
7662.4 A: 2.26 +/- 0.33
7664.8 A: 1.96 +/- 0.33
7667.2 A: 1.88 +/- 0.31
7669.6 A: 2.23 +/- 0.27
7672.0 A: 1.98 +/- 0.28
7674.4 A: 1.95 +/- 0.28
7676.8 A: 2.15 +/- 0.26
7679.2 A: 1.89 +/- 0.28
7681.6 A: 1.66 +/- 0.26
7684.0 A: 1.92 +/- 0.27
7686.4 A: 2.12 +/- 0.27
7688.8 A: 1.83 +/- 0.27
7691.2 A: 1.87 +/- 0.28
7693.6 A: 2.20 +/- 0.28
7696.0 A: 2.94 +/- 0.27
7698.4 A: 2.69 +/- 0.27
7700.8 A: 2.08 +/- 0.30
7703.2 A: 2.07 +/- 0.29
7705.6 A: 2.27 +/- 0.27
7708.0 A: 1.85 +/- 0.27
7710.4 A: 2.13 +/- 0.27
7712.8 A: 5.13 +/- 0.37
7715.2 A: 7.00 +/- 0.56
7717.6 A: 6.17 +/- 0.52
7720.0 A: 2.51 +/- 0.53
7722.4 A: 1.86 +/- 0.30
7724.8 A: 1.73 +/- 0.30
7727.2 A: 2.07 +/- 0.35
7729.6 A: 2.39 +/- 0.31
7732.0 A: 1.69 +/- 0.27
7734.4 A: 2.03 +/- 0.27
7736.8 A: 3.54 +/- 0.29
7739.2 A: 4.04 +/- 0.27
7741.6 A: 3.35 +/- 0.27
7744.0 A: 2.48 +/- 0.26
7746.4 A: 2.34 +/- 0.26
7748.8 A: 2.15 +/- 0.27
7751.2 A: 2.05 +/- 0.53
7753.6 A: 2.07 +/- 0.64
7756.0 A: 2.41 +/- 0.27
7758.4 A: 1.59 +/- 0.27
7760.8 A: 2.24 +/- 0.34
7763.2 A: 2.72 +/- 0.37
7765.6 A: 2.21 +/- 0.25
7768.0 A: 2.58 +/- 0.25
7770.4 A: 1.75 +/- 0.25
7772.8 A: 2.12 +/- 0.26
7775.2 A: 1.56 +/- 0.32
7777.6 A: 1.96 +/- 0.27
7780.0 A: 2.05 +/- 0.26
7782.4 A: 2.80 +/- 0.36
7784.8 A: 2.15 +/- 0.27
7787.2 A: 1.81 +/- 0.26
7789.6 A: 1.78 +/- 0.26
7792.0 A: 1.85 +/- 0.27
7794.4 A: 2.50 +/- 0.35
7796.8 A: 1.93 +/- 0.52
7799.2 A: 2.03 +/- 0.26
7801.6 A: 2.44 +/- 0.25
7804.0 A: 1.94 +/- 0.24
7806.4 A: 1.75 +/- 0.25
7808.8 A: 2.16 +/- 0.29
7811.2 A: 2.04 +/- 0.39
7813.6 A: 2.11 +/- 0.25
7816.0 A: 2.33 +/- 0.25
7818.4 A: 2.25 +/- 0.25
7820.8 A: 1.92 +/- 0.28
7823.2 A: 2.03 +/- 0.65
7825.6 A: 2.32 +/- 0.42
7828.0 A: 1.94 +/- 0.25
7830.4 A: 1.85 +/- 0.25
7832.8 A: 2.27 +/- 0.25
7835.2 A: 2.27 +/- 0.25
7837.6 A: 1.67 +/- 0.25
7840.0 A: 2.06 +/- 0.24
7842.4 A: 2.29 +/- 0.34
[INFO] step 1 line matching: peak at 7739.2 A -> [N II] 6583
